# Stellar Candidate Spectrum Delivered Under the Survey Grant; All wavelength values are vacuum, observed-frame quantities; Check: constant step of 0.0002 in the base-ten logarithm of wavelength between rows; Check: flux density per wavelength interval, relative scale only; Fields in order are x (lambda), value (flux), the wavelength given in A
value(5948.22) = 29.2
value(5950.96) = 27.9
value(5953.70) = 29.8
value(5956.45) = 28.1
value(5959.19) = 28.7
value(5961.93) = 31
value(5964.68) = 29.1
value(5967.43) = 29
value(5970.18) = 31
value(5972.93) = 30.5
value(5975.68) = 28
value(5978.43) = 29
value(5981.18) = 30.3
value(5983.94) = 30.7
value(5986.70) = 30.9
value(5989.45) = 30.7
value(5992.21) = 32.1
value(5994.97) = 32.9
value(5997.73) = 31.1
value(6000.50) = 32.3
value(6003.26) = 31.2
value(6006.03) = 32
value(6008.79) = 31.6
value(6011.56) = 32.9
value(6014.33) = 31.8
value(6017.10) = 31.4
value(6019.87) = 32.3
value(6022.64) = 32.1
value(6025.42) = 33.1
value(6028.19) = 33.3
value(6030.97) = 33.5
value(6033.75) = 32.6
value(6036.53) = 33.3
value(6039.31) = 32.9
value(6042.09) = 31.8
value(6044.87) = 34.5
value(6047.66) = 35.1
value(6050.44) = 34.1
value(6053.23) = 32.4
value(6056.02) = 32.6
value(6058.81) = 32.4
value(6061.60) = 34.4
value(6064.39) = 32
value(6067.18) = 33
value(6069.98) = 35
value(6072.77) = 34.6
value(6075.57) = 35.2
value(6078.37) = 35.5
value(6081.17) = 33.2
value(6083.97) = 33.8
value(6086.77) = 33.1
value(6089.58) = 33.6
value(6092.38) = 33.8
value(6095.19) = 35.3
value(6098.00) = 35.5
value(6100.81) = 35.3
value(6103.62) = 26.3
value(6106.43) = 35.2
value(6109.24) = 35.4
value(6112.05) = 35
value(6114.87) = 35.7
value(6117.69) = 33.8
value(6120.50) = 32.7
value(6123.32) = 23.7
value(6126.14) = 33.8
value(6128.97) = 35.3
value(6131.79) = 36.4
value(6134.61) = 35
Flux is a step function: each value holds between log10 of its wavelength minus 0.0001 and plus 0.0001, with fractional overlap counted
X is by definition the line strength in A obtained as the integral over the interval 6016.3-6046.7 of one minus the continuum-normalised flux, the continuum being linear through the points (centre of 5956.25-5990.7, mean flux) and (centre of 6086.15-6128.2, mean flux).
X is -1.5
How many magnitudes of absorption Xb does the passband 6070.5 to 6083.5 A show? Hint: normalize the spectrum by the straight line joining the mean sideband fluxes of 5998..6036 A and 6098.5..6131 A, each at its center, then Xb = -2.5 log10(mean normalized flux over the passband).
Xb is -0.06 mag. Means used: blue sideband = 32.3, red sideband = 33.1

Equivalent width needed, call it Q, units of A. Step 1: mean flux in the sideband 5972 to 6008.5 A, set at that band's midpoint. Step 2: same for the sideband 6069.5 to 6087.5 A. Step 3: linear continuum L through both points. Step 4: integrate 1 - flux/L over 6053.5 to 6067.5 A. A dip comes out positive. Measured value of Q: 0.3 A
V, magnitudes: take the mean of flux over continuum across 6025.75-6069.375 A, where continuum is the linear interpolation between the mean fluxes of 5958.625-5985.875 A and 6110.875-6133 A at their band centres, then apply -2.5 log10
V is -0.06 mag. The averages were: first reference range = 29.8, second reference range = 33.2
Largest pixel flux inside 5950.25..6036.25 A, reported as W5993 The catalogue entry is 33.5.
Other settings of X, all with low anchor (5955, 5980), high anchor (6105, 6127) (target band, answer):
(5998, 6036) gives -2.1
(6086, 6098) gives -0.6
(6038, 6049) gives -0.8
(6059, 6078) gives -1.2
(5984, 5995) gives -0.5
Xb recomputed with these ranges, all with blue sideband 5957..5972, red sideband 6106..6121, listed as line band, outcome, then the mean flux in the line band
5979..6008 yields -0.02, 31.4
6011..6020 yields -0.02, 32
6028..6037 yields -0.04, 33.1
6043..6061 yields -0.03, 33.5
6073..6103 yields -0.01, 34.2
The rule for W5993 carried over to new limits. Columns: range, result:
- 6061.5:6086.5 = 35.5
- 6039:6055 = 35.1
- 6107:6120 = 35.7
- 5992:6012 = 32.9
